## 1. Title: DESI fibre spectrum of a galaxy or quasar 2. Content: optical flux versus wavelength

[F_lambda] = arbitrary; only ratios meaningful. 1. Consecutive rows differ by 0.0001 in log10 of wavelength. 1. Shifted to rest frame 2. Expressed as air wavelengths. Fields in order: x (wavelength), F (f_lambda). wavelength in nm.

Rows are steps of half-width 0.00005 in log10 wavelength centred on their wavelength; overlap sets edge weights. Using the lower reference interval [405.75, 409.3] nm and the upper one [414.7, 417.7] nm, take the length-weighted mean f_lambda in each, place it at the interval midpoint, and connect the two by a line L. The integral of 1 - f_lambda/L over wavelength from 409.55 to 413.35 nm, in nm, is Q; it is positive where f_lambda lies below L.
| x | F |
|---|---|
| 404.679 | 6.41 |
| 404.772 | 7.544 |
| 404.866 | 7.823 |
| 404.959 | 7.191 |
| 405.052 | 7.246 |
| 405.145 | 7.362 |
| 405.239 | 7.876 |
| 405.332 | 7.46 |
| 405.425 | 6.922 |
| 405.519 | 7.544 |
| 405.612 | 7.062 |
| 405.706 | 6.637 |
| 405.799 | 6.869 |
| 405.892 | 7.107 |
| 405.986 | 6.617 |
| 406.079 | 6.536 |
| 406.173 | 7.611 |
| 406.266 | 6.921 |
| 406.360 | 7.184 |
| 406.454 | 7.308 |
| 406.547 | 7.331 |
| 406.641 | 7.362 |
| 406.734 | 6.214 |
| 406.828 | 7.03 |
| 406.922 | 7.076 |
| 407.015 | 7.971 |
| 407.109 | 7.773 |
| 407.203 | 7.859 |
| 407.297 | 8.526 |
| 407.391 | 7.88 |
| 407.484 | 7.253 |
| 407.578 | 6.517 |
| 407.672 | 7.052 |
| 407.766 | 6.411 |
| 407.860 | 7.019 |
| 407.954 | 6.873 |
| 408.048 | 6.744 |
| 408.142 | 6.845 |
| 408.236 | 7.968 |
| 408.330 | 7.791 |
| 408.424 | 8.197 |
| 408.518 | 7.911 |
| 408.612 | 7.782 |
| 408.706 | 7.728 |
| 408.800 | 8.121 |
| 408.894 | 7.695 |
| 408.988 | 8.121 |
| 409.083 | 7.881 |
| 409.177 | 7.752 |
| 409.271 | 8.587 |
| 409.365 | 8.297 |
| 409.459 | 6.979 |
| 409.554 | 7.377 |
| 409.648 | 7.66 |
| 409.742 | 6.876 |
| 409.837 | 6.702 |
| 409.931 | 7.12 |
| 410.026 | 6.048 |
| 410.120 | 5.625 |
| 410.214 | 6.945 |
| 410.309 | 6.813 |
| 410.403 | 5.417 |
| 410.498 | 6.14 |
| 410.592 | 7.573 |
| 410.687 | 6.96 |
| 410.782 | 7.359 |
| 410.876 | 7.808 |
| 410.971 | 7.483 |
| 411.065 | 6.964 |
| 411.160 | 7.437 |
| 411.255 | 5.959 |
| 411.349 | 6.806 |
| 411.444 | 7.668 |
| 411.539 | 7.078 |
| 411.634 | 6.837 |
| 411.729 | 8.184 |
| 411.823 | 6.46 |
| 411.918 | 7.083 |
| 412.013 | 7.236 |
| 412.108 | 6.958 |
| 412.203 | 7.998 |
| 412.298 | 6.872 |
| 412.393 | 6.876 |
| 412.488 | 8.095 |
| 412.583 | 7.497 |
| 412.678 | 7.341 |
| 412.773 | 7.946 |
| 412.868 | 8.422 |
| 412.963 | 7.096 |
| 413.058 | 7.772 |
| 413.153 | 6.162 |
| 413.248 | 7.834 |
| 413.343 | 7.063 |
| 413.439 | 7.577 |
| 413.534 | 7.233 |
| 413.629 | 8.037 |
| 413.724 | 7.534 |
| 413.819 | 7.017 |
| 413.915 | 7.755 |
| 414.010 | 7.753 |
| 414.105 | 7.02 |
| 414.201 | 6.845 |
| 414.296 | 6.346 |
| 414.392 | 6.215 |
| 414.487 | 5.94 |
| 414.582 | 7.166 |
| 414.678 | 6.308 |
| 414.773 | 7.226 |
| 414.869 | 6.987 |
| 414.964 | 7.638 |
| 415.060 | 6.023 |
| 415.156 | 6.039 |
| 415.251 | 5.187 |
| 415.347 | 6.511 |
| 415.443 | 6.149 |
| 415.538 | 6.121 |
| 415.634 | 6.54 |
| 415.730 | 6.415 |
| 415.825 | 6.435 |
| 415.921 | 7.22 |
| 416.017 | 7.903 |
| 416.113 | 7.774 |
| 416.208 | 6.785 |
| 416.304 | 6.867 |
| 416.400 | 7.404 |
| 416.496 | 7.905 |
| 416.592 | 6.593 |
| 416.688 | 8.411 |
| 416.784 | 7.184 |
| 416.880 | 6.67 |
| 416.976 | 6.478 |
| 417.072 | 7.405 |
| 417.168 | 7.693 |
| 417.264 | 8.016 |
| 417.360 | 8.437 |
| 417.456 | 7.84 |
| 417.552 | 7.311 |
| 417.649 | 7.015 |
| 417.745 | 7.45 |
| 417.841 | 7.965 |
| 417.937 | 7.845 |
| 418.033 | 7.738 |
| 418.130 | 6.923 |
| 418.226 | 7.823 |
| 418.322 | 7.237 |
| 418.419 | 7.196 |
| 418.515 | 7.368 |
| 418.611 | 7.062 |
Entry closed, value 0.06 nm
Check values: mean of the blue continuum 7.4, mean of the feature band 7.11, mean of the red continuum 7.03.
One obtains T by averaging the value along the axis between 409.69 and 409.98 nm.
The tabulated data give 6.9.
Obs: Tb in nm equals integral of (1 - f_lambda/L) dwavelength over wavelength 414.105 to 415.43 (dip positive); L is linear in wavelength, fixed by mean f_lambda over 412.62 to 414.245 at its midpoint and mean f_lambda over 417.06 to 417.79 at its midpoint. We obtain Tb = 0.177 nm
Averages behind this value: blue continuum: 7.44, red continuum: 7.66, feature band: 6.5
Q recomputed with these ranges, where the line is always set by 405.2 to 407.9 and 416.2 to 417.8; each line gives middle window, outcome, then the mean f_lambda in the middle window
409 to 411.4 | 0.06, 7.08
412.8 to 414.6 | 0.03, 7.21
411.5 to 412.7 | 0.01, 7.27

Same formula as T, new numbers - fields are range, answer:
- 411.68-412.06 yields 7.24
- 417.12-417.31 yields 7.86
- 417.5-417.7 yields 7.16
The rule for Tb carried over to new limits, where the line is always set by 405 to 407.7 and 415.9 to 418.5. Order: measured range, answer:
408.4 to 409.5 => -0.09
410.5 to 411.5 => 0.02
